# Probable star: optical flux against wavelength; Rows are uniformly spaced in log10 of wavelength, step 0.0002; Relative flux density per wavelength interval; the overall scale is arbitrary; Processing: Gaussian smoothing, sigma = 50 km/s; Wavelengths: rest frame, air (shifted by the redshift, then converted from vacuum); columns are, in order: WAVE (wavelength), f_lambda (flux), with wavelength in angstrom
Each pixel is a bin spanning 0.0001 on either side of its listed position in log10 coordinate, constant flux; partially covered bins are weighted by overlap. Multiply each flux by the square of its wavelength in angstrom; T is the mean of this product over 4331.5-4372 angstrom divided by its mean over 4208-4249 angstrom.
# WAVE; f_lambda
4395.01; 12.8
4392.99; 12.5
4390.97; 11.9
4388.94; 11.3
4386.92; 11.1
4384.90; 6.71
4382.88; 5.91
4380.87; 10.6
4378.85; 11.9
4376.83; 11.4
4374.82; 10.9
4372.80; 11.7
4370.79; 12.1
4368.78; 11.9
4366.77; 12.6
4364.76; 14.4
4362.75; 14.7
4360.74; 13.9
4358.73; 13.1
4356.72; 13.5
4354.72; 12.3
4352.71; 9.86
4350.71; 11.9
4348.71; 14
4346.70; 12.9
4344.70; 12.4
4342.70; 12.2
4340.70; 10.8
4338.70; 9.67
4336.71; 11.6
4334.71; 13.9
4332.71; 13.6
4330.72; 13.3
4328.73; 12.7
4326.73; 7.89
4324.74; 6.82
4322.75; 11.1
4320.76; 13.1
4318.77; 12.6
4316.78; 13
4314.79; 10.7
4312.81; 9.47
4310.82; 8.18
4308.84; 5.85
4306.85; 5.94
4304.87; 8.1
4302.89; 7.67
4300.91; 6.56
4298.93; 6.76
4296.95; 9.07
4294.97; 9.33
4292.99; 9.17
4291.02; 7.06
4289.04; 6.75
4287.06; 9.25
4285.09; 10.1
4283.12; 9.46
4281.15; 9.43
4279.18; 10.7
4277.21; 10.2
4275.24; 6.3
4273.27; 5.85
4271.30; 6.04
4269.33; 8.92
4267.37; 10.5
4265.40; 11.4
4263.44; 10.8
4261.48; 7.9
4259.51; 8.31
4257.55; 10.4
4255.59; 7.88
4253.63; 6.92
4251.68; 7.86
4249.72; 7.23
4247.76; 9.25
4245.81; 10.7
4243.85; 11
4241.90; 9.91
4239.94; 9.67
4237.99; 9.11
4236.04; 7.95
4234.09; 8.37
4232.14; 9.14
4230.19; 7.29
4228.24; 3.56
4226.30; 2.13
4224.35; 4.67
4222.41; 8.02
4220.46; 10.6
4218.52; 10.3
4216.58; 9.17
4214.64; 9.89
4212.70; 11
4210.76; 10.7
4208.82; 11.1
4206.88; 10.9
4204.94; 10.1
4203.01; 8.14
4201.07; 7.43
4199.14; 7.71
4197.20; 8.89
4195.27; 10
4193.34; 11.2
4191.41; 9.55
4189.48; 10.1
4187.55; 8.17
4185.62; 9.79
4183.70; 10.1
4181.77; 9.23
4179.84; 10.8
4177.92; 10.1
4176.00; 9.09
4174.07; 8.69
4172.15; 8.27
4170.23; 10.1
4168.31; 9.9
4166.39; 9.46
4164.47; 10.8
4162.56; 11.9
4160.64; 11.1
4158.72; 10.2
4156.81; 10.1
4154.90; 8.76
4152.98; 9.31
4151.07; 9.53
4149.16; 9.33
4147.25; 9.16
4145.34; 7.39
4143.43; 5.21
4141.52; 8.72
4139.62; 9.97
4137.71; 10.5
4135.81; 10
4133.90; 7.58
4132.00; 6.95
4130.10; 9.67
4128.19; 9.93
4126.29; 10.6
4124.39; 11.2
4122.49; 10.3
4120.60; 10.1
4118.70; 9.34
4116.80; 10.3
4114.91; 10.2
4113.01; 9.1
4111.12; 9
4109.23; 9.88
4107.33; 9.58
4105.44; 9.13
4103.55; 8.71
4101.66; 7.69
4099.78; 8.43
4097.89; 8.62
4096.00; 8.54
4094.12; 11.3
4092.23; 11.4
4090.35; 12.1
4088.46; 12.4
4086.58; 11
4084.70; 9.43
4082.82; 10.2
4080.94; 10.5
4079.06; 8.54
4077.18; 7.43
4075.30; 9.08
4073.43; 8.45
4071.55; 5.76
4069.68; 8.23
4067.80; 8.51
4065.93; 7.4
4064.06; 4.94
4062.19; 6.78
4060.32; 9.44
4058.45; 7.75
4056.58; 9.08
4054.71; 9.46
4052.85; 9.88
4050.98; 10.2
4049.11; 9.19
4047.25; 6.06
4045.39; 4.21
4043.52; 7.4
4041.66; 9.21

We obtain 1.53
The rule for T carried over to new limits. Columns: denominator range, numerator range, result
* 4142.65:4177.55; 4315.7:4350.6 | 1.37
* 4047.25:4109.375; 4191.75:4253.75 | 1.04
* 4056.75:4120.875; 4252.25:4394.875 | 1.27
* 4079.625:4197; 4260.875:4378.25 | 1.18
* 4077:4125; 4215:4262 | 0.90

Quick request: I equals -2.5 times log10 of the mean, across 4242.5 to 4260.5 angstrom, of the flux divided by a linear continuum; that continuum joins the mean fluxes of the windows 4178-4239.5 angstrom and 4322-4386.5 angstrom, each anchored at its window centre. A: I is 0.10 mag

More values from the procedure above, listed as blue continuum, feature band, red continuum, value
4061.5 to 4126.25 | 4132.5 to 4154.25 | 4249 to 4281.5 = 0.04 mag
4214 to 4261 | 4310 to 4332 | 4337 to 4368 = 0.05 mag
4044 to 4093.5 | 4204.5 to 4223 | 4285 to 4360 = -0.06 mag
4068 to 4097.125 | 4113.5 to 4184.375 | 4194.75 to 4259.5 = -0.05 mag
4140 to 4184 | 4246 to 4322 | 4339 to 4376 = 0.27 mag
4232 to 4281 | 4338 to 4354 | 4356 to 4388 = -0.07 mag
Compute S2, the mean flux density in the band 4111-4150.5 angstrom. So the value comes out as 9.27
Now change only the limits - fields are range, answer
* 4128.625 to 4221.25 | 9.52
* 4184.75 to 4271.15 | 8.92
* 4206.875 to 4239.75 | 8.42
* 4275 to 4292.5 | 8.93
